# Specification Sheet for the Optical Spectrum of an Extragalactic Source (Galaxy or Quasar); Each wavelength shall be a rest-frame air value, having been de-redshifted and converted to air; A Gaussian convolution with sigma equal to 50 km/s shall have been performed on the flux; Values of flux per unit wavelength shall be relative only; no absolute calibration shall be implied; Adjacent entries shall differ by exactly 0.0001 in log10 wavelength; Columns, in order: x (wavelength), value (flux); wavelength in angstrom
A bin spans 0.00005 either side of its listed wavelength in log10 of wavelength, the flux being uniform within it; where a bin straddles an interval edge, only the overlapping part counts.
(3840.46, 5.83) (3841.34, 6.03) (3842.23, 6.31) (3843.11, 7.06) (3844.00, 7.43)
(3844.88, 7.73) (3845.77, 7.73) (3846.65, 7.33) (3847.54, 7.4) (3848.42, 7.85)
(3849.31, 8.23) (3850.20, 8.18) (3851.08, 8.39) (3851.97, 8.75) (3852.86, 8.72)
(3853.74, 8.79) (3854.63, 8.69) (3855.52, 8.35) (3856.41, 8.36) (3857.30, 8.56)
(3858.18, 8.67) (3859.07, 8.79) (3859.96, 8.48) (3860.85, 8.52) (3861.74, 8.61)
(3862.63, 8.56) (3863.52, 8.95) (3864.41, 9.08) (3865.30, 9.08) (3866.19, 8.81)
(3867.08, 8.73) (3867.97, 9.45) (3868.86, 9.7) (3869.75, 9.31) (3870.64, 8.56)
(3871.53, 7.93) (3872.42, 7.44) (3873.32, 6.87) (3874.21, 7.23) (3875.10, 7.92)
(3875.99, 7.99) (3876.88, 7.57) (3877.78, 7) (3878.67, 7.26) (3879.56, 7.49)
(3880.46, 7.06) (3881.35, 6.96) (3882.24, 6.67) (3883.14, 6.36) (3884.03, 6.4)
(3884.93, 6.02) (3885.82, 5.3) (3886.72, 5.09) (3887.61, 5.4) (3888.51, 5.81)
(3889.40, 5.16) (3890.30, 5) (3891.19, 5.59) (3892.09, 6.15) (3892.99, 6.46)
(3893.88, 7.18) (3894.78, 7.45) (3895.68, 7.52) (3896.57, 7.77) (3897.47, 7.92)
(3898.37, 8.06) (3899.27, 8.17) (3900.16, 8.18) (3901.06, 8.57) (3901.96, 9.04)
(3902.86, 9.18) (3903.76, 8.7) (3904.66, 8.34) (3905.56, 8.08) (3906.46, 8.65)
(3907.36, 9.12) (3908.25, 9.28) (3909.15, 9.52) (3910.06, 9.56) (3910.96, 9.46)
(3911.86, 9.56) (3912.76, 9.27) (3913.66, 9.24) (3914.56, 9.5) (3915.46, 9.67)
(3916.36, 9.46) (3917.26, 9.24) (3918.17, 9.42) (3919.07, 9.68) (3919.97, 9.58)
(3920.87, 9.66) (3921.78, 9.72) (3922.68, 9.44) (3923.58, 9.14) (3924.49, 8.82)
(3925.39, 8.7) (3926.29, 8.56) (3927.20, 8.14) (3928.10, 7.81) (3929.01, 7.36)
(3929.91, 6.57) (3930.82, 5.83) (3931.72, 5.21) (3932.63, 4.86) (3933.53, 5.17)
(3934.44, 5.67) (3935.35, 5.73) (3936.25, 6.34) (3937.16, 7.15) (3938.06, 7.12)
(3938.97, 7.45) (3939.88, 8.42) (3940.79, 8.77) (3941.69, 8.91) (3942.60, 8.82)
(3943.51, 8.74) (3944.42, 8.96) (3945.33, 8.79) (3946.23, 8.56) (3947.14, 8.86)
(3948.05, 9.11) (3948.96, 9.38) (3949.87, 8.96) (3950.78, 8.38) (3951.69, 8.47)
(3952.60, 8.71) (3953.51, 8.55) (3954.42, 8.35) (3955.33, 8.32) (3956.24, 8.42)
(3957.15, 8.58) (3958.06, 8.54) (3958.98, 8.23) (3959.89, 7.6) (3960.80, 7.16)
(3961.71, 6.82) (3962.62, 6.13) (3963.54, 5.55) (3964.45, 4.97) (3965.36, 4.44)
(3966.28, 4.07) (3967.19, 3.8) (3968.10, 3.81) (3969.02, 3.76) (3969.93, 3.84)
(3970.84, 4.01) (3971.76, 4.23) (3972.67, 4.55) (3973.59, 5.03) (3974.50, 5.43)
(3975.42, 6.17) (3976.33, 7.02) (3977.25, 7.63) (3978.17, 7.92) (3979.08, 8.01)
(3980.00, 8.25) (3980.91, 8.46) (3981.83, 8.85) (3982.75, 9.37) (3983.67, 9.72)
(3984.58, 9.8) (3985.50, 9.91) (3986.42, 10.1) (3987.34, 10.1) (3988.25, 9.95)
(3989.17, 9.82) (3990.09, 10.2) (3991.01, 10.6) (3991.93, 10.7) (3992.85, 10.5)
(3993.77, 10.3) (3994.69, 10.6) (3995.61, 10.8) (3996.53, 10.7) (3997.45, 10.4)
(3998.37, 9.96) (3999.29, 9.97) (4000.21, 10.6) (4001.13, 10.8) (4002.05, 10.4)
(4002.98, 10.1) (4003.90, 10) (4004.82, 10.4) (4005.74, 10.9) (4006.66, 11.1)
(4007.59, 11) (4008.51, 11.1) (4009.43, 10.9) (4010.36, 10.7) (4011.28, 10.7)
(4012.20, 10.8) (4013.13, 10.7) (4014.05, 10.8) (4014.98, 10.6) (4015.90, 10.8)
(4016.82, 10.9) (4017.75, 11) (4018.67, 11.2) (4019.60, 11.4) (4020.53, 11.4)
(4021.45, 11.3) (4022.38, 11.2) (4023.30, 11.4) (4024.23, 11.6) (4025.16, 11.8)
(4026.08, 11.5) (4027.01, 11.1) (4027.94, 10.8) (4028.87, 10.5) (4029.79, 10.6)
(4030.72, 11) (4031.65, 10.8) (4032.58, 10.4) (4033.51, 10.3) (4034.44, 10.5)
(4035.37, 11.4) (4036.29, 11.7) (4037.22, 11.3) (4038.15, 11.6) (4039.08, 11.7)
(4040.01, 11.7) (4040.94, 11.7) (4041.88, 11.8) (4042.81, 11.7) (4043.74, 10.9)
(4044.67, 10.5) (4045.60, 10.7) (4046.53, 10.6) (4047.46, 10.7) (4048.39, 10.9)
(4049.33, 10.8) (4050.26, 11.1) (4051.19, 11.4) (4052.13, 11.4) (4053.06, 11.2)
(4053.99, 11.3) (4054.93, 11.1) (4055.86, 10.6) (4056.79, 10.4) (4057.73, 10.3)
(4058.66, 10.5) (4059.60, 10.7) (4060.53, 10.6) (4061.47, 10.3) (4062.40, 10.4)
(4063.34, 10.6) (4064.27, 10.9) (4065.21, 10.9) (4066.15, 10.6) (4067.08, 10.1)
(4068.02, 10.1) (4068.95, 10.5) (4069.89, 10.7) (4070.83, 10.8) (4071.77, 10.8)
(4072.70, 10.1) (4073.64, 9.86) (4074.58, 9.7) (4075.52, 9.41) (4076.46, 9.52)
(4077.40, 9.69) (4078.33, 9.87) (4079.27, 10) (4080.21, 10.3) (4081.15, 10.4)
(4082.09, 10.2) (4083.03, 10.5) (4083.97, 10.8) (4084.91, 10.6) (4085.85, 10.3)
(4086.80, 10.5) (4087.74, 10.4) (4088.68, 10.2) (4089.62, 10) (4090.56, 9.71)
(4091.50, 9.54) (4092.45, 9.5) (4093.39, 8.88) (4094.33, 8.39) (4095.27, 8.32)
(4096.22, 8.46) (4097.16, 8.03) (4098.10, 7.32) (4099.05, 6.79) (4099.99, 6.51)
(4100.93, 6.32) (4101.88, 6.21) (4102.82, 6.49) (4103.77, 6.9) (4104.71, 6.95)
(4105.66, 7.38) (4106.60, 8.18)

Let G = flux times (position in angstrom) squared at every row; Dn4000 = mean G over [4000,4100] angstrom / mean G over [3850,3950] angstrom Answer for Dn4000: 1.41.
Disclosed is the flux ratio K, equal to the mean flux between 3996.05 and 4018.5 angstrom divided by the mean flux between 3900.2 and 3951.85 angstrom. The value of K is 1.27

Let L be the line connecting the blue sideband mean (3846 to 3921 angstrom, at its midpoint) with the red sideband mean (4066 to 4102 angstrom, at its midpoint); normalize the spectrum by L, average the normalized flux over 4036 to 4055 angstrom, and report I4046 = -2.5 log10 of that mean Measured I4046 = -0.21 mag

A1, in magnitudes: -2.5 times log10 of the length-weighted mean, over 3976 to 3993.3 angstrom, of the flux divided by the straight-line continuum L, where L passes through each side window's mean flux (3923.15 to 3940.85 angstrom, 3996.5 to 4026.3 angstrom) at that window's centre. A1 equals 0.03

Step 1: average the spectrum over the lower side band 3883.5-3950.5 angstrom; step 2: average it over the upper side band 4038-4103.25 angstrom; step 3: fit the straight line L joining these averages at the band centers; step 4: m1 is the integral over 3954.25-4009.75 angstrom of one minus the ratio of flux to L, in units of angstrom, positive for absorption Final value 3.4 angstrom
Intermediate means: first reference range 7.94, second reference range 10.1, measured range 8.34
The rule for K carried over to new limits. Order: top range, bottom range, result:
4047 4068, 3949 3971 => 1.60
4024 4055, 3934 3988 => 1.50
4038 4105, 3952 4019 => 1.15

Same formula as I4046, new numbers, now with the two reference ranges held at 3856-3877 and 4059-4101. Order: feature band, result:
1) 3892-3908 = 0.08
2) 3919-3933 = 0.10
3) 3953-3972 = 0.41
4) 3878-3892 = 0.37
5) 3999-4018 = -0.15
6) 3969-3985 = 0.31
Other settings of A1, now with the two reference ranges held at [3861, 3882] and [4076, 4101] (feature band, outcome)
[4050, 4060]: -0.19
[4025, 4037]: -0.21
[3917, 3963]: 0.06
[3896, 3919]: -0.07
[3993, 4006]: -0.18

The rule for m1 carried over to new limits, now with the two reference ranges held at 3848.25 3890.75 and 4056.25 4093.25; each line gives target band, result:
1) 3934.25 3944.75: 1.1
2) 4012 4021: -1.3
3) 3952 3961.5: 0.6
